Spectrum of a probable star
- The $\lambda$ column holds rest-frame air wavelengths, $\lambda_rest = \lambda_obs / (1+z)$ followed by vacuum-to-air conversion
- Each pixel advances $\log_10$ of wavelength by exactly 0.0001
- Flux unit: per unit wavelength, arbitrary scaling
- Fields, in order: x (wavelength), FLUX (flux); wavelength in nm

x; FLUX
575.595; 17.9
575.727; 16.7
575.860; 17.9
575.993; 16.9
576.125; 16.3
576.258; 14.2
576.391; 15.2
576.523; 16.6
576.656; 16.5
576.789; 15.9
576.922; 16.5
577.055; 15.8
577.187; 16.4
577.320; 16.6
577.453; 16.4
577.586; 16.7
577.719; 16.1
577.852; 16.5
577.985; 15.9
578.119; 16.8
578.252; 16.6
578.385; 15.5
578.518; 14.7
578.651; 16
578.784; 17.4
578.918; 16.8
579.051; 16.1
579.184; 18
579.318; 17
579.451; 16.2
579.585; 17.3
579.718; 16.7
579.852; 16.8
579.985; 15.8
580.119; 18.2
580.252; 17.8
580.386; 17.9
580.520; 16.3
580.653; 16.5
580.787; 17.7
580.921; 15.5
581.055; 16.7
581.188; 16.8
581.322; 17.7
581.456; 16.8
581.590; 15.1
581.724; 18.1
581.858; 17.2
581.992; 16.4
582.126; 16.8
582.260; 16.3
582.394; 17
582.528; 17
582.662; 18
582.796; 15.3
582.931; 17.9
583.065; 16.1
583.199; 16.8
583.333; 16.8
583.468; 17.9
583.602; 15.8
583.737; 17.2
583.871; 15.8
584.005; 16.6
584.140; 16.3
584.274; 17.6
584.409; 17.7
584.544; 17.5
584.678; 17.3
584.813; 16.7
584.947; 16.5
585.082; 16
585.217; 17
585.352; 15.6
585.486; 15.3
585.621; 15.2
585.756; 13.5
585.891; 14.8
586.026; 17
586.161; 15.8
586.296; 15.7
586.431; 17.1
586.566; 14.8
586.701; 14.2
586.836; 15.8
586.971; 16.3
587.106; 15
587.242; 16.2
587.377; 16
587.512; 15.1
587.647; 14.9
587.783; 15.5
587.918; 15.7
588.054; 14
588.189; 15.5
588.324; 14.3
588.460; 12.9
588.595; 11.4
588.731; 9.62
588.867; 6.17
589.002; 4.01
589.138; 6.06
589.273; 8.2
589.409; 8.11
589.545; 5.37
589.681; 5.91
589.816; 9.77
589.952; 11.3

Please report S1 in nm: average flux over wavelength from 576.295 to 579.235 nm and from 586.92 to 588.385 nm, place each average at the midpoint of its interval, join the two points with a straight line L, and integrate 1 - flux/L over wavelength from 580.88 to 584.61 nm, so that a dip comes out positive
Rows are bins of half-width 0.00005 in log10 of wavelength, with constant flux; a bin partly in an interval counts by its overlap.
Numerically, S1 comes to -0.24 nm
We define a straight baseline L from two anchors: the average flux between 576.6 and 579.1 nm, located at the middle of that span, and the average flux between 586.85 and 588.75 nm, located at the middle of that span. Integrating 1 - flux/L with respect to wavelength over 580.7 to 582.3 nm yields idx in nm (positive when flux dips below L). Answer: -0.11 nm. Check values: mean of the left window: 16.3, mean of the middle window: 16.8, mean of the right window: 14.6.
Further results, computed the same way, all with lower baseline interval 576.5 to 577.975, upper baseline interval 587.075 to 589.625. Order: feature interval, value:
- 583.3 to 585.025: -0.44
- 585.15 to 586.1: -0.20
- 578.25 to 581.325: -0.30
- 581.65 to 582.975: -0.26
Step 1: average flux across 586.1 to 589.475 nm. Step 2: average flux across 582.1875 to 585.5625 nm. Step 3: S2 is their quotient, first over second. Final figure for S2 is 0.79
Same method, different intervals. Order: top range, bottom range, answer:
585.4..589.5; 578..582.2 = 0.80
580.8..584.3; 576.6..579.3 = 1.02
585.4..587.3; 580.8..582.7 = 0.92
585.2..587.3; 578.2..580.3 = 0.93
